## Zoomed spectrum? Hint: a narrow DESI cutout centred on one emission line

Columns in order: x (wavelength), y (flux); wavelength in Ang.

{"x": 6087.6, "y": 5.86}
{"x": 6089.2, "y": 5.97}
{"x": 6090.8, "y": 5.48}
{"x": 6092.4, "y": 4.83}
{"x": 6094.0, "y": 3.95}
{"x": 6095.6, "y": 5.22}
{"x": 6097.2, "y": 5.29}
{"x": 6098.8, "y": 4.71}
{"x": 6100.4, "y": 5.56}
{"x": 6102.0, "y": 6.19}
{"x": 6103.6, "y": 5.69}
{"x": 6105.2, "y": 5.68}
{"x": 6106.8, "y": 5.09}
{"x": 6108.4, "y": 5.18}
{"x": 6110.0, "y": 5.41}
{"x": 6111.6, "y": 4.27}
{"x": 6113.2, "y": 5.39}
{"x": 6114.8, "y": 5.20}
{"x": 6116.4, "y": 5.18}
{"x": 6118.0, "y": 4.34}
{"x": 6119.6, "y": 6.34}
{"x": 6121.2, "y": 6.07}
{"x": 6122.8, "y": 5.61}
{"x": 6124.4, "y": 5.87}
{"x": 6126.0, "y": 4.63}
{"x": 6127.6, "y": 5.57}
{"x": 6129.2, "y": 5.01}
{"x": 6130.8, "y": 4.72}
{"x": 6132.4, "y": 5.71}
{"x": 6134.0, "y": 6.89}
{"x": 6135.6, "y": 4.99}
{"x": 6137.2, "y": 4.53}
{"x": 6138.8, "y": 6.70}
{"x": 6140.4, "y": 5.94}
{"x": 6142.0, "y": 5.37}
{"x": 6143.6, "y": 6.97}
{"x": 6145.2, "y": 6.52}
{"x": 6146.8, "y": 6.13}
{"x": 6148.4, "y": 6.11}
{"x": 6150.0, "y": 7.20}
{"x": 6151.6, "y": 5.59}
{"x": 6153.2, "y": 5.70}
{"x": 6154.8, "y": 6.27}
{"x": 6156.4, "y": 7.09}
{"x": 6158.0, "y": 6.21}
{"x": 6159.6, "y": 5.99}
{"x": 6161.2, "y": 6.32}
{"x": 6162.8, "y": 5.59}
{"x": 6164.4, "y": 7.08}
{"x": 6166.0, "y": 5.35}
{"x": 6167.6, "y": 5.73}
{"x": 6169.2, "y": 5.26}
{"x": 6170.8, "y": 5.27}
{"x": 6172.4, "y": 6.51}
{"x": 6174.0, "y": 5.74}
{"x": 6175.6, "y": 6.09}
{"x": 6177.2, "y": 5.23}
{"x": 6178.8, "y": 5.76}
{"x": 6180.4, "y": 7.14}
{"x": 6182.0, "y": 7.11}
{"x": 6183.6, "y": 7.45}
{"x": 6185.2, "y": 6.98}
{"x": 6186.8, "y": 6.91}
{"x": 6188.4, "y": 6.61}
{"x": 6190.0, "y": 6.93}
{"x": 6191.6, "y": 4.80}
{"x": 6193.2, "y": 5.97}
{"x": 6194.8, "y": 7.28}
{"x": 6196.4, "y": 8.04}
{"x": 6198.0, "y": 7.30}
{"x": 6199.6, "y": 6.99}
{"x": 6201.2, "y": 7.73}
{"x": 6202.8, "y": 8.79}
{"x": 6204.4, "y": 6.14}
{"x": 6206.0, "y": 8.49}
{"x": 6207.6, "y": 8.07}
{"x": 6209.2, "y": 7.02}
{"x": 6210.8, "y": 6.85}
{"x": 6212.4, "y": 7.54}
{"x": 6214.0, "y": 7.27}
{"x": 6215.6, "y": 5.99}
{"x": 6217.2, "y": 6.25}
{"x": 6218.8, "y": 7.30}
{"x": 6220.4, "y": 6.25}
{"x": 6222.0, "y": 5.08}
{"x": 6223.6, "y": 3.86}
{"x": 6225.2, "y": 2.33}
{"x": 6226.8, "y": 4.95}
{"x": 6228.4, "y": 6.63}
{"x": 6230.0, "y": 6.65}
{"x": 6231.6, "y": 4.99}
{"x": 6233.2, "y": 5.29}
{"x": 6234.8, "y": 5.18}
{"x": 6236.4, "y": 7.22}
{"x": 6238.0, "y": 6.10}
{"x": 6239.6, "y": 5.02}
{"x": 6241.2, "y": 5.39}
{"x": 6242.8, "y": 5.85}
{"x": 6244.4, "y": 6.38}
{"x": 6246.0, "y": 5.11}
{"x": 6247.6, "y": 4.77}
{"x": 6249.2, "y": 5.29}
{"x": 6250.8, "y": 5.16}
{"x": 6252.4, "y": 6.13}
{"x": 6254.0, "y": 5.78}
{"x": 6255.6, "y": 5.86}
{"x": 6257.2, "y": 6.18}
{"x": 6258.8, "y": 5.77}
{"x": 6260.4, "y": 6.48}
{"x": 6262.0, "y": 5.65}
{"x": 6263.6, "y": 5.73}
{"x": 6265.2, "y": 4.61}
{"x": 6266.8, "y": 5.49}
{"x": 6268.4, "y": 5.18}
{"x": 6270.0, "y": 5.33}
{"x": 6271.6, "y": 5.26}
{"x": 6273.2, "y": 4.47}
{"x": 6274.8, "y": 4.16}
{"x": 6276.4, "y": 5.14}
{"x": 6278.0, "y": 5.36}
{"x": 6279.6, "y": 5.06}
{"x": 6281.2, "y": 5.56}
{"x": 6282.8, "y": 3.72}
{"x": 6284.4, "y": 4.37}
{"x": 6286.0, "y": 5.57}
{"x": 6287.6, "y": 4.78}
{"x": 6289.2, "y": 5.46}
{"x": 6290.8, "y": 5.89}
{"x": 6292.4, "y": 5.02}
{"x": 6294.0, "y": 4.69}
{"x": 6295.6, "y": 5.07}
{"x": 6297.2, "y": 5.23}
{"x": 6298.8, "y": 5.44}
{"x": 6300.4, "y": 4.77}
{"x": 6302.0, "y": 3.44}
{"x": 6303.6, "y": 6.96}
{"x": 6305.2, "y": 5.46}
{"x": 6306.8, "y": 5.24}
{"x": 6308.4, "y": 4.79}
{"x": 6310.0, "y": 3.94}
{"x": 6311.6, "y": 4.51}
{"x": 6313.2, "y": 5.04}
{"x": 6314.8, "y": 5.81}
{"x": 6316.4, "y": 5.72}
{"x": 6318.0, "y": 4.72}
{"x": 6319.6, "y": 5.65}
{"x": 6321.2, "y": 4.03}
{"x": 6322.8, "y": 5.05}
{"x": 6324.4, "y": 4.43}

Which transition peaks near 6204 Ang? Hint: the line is C III] 1909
